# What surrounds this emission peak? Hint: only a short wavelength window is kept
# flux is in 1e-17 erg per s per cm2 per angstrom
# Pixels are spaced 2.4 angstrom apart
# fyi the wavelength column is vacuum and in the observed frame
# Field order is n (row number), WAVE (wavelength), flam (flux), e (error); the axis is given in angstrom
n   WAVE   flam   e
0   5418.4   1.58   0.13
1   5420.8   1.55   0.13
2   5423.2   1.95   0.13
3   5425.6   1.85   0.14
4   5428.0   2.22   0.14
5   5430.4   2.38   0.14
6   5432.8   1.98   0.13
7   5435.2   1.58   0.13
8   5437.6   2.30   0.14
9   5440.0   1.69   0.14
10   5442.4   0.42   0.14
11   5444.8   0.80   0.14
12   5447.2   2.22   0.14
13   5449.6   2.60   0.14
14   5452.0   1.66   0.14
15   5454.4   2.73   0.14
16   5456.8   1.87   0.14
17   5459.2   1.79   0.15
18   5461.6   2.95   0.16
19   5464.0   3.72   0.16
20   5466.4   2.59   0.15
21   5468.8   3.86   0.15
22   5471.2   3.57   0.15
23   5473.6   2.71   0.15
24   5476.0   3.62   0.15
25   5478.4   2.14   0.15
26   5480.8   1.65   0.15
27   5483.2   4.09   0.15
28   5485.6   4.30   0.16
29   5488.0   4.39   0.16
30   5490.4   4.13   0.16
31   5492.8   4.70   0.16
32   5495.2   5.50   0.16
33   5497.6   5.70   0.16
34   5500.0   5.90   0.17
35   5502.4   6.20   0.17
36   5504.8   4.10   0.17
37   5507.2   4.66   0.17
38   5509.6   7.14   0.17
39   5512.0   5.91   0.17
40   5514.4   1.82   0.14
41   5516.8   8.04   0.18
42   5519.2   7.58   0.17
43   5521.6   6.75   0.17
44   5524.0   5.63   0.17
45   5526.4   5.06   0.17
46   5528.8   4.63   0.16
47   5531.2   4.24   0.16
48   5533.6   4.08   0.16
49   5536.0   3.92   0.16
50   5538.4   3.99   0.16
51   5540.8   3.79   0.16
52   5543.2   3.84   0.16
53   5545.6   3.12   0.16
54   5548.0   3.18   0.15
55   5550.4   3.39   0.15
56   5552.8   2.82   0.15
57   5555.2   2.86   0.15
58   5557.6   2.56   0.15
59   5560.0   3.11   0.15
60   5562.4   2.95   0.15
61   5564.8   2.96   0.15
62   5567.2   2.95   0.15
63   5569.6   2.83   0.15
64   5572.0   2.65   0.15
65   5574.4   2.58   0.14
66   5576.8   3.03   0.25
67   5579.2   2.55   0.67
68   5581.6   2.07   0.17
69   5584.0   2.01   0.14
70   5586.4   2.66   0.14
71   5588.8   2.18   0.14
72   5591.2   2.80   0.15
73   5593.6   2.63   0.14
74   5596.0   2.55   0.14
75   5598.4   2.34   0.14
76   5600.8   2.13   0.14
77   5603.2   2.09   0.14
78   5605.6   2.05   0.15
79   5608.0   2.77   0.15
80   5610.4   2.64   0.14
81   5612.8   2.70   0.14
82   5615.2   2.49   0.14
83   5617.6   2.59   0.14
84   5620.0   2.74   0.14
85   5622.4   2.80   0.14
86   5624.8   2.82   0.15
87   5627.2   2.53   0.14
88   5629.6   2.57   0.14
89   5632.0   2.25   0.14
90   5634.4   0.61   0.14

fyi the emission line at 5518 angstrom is Ly-alpha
